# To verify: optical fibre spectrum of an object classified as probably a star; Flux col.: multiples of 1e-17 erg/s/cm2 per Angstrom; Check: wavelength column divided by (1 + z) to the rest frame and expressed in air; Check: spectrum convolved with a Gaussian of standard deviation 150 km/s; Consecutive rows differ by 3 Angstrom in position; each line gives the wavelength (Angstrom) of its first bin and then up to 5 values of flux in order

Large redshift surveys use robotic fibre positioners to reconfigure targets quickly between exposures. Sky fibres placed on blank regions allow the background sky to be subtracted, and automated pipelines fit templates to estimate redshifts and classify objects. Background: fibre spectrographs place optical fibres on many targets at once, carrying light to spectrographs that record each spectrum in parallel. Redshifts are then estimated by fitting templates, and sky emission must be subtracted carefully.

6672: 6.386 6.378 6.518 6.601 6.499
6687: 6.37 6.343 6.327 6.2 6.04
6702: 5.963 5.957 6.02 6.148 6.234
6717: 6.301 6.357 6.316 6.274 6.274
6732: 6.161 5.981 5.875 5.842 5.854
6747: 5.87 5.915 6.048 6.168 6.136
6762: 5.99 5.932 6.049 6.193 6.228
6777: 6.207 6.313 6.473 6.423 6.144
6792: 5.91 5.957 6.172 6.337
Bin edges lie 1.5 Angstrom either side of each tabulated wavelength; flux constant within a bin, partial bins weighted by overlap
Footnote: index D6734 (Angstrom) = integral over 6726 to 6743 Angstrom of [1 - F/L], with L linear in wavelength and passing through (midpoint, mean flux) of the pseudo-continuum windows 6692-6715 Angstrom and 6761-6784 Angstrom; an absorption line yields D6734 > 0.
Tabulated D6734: 0.3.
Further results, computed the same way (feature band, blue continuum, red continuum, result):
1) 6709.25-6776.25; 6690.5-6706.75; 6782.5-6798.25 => 0.40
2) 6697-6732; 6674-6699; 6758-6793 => 0.80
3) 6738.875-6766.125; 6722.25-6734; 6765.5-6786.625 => 1.19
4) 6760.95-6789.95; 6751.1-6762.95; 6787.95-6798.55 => -0.68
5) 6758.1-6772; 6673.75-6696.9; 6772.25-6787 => 0.62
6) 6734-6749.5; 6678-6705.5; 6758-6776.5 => 0.69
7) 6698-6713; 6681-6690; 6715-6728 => 0.79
